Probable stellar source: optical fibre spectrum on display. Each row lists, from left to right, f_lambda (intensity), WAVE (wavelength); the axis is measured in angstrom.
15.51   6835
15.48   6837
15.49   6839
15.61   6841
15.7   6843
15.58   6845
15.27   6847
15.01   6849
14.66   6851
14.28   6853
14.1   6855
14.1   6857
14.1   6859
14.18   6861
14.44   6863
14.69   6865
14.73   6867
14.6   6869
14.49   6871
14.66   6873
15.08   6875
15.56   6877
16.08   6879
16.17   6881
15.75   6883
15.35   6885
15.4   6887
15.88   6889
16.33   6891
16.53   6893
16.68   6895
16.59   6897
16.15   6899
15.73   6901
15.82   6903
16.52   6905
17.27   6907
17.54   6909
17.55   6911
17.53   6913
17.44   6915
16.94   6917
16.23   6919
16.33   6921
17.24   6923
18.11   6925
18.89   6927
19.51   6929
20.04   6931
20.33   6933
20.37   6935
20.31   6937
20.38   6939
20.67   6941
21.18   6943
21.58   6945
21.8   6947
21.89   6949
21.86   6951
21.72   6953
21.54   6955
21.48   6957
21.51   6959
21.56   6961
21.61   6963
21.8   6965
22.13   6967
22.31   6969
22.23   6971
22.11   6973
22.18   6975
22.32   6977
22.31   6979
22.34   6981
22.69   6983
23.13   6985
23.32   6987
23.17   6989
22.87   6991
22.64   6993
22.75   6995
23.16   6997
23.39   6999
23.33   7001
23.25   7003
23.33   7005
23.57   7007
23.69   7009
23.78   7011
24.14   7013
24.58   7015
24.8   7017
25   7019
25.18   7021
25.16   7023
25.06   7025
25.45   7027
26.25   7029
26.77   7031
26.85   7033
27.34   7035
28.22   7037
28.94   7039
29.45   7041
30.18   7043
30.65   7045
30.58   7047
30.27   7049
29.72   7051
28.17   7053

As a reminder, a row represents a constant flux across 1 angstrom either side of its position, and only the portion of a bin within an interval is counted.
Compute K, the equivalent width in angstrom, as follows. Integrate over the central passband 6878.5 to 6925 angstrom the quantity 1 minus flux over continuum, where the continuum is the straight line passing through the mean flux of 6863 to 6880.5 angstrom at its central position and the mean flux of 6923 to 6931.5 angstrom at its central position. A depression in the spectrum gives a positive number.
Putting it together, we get 1.5 angstrom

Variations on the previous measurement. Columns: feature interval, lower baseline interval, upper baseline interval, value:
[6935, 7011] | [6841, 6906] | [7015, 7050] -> 1.8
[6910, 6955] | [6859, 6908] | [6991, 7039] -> -1.1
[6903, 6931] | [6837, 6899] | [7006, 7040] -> 1.5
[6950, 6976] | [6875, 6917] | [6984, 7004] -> -1.1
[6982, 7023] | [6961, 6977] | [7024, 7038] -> 1.4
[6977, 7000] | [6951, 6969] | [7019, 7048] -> 1.0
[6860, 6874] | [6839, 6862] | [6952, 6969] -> 1.2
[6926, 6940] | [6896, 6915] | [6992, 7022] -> -1.0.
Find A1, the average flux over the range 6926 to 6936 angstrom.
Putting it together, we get 19.8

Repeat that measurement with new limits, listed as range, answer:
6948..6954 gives 21.8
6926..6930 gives 19.2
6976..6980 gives 22.3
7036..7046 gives 29.5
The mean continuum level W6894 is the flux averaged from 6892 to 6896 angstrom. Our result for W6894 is 16.6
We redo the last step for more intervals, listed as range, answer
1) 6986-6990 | 23.2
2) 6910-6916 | 17.5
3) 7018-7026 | 25.1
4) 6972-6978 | 22.2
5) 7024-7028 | 25.3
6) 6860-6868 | 14.5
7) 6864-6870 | 14.7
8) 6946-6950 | 21.8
